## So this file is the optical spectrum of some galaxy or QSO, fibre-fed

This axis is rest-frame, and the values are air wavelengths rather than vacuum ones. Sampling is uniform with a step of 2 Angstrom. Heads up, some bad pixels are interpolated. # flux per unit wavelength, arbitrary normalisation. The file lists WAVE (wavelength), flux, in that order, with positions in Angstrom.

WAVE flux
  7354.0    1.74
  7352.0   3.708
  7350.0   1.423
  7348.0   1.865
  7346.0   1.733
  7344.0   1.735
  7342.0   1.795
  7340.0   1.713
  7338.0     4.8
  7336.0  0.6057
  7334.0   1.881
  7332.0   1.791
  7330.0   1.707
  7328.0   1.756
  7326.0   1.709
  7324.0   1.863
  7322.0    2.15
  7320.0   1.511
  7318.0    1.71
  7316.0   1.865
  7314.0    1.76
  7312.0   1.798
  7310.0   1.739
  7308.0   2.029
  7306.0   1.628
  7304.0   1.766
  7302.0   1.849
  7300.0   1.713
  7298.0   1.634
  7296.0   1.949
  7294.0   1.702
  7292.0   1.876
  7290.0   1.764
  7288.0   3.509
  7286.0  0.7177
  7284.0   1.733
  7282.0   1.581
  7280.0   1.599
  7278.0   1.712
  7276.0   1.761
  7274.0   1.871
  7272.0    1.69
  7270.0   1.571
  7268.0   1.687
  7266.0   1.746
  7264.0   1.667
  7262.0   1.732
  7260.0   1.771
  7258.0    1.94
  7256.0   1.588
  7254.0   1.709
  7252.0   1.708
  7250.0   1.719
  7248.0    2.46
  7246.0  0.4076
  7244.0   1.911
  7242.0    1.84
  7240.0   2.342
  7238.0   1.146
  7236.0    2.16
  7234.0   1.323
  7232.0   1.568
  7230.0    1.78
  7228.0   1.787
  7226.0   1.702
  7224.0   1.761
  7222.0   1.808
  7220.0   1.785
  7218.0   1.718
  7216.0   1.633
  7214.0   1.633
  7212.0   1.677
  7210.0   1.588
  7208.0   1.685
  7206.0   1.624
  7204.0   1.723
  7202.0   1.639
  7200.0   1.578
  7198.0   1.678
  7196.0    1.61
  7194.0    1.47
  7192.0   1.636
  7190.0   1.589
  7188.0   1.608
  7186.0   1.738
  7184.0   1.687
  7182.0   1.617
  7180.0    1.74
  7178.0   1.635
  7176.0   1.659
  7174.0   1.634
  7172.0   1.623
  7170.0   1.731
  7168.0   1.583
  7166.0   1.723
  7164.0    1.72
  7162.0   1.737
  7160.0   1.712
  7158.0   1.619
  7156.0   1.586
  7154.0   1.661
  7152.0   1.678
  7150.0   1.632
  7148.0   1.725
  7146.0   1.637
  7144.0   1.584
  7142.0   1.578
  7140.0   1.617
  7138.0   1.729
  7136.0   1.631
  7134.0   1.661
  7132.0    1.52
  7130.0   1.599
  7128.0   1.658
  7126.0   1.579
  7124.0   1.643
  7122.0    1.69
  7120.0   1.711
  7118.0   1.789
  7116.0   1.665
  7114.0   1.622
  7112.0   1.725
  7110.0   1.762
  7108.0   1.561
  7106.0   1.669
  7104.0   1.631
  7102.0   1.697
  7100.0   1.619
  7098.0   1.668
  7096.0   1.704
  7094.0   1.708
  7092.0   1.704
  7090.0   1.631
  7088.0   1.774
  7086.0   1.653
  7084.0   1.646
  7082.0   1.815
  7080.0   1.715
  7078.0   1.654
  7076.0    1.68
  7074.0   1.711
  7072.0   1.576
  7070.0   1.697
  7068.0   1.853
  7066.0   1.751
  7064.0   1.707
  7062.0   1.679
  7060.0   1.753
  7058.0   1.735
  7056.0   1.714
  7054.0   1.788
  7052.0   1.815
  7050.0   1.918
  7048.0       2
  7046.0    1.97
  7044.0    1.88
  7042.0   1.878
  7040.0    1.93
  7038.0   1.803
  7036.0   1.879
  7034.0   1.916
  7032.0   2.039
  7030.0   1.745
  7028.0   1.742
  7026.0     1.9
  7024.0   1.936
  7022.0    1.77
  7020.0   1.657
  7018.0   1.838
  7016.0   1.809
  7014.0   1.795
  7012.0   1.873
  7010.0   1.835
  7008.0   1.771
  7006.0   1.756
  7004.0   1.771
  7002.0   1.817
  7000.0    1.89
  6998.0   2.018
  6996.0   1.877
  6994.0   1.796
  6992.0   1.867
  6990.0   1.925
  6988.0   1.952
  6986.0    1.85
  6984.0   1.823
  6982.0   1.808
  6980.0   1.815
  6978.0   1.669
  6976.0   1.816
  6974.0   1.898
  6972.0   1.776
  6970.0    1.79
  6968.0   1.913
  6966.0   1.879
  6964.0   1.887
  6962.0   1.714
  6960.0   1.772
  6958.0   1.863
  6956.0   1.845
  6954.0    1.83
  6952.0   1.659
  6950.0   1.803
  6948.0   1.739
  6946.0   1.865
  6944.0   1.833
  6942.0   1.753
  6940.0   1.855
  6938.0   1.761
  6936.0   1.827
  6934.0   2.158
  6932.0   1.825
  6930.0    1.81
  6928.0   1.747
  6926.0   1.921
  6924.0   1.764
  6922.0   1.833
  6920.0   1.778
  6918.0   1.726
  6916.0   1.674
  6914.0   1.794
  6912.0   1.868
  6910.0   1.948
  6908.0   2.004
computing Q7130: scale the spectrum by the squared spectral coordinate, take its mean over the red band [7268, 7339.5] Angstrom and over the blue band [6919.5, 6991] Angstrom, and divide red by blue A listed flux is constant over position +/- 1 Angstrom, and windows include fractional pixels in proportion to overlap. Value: 1.1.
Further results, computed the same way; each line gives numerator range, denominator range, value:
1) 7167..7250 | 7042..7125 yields 1.00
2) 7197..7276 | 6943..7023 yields 1.00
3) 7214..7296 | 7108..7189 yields 1.08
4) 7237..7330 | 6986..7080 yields 1.04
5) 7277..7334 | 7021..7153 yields 1.10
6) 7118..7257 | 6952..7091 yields 0.97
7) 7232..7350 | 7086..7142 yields 1.13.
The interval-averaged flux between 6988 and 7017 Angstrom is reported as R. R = 1.85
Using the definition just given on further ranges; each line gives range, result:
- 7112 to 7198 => 1.65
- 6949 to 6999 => 1.83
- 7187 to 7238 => 1.66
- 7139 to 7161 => 1.64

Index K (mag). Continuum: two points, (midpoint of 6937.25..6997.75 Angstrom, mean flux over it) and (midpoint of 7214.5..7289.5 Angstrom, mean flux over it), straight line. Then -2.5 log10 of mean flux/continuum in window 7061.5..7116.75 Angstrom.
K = 0.06 mag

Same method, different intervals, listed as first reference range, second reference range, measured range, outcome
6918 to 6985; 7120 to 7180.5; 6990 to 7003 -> -0.060 mag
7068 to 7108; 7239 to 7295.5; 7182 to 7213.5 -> 0.063 mag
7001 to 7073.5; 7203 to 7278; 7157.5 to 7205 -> 0.055 mag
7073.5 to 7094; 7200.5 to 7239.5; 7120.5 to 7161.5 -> 0.033 mag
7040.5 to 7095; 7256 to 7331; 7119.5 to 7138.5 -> 0.079 mag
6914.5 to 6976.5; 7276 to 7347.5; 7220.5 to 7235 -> 0.095 mag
